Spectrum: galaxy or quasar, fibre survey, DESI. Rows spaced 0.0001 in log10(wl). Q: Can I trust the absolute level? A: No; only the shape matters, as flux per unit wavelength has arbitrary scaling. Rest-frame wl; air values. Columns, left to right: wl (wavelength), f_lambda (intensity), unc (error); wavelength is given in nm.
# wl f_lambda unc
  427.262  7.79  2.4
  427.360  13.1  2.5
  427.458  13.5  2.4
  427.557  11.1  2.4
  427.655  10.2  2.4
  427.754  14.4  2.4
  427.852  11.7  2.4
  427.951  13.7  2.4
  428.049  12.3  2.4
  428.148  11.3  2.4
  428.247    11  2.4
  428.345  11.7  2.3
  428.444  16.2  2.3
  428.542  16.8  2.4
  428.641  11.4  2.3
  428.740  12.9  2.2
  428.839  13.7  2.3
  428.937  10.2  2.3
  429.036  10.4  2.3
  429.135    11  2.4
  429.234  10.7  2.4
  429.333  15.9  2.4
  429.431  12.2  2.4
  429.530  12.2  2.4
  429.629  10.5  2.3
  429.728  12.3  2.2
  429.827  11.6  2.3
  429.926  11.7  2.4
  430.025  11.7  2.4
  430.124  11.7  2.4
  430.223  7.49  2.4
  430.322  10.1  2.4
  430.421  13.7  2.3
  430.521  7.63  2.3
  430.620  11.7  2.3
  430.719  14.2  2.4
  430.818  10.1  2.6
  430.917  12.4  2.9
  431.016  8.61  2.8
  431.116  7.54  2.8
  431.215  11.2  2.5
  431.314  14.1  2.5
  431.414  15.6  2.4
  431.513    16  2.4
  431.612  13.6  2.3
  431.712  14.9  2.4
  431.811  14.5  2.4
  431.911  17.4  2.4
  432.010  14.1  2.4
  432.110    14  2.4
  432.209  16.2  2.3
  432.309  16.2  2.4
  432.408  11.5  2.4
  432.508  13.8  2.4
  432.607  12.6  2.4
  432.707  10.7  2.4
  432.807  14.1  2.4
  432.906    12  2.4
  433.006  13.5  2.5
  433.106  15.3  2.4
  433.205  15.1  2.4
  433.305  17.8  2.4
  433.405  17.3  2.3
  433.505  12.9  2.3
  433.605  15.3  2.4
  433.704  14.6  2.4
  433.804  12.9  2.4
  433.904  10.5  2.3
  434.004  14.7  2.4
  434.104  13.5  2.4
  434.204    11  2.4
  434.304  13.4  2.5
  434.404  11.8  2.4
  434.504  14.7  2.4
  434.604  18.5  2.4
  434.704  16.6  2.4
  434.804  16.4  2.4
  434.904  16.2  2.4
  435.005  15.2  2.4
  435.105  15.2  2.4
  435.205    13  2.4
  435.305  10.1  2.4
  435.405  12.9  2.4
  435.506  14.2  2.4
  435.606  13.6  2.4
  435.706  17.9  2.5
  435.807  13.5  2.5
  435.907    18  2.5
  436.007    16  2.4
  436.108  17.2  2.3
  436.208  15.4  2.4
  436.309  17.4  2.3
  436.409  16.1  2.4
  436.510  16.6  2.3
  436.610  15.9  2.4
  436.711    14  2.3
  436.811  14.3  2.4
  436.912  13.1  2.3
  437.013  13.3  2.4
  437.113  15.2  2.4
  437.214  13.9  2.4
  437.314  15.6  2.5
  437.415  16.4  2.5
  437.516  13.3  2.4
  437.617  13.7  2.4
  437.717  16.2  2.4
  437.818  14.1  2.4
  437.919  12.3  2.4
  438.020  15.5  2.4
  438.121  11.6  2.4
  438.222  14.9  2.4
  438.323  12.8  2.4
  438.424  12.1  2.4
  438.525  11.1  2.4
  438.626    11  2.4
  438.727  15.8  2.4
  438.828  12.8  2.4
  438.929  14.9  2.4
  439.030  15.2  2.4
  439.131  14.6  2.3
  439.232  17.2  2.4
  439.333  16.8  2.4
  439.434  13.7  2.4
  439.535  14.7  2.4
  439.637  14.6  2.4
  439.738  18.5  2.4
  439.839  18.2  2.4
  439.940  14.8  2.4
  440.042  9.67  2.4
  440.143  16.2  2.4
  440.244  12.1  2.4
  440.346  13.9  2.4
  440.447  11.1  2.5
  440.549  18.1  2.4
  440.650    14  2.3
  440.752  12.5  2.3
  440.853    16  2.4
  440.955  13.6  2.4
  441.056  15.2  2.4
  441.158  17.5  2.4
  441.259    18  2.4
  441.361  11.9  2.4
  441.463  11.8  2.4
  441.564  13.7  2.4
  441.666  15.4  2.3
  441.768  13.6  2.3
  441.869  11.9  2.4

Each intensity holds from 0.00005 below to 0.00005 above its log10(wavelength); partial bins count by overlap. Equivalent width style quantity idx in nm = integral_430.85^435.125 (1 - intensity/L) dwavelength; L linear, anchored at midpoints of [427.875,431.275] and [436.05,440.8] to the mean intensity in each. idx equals -0.41 nm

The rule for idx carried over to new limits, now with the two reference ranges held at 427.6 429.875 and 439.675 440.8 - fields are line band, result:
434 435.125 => -0.11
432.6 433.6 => -0.08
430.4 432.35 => -0.05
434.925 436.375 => -0.15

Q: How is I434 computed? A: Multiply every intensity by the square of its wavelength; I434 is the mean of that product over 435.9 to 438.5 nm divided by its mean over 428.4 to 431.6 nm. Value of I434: 1.27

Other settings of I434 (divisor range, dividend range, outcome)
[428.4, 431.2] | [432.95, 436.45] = 1.30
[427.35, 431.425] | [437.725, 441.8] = 1.26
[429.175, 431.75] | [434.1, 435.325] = 1.24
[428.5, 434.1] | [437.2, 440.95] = 1.15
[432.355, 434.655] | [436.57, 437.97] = 1.06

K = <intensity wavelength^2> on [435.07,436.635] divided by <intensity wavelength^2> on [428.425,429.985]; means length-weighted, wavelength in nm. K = 1.26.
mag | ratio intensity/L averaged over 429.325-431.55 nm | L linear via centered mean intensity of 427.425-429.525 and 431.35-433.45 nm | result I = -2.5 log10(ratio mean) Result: 0.16 mag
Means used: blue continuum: 12.5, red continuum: 14.6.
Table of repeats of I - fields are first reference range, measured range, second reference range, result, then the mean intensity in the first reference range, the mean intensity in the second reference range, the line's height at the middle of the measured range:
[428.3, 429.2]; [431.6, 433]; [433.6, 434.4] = -0.084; 12.7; 13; 12.9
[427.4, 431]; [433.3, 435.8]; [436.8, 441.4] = -0.083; 12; 14.4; 13.3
